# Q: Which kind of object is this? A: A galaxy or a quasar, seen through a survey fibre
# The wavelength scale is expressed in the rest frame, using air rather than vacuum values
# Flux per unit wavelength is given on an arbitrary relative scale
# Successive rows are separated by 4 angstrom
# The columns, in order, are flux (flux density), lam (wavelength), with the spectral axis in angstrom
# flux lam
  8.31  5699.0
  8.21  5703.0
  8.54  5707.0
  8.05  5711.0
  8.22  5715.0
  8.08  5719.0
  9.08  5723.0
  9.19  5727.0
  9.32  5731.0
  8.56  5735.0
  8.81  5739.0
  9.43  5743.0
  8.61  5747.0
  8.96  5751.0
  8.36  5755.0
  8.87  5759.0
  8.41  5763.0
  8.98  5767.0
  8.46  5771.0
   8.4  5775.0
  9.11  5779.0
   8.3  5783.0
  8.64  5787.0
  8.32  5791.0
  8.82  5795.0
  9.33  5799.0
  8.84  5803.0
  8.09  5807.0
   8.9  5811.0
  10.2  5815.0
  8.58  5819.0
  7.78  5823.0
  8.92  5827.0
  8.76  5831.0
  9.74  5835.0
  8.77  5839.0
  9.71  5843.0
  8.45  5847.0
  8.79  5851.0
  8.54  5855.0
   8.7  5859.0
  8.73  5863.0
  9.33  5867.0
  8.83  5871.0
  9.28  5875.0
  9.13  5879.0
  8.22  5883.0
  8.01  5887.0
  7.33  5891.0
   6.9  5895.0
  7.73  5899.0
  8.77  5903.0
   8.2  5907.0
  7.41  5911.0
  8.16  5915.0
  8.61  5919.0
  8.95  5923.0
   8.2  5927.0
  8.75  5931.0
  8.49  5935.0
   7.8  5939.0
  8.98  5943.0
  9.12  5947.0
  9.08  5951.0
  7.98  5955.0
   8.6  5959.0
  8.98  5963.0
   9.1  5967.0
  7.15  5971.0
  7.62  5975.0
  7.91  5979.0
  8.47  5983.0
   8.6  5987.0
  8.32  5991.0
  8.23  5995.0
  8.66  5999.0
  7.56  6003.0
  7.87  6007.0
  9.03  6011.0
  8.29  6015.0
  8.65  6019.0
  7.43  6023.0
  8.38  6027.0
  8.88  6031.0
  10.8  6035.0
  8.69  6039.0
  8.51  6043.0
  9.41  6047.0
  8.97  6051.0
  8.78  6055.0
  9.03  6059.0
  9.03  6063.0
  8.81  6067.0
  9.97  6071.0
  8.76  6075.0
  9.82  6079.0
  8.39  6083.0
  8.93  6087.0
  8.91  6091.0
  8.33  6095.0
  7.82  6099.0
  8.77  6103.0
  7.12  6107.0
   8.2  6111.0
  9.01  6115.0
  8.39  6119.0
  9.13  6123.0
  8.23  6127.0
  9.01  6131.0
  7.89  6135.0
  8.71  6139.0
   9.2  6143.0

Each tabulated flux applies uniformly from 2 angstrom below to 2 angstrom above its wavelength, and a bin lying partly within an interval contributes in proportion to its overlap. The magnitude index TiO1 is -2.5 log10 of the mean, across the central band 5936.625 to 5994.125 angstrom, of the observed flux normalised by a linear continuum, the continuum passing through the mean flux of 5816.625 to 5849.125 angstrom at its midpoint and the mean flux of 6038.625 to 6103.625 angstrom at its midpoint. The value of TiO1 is 0.06 mag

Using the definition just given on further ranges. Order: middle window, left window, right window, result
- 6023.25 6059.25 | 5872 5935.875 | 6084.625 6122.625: -0.08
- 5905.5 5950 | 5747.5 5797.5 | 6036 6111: 0.04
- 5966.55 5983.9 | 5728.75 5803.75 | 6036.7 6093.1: 0.13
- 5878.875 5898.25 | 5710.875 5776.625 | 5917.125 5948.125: 0.11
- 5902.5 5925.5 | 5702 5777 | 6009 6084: 0.06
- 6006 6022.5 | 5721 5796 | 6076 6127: 0.03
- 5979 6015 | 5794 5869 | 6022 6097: 0.08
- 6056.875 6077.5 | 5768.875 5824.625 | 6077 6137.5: -0.07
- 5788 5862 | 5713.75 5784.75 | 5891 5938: -0.05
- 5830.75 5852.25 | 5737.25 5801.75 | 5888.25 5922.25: -0.09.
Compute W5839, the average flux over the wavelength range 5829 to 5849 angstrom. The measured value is 9.09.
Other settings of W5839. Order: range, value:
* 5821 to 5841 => 8.79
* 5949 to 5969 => 8.75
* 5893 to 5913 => 7.8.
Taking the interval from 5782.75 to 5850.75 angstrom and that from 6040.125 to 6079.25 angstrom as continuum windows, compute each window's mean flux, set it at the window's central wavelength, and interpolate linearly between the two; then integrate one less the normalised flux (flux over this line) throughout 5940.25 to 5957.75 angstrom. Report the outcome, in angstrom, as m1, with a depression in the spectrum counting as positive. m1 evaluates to 0.4 angstrom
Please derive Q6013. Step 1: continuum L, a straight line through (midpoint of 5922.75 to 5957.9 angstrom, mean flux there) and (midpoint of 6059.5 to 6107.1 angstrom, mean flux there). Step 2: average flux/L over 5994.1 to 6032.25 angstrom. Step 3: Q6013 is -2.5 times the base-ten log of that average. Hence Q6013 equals 0.05 mag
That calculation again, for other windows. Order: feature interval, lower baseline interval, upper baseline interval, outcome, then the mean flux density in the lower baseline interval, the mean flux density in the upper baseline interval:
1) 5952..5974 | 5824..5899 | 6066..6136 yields 0.036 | 8.64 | 8.65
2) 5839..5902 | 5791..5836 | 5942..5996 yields 0.023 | 8.86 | 8.43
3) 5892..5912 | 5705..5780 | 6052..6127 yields 0.120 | 8.7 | 8.72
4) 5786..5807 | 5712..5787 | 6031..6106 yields 0.003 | 8.72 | 8.96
